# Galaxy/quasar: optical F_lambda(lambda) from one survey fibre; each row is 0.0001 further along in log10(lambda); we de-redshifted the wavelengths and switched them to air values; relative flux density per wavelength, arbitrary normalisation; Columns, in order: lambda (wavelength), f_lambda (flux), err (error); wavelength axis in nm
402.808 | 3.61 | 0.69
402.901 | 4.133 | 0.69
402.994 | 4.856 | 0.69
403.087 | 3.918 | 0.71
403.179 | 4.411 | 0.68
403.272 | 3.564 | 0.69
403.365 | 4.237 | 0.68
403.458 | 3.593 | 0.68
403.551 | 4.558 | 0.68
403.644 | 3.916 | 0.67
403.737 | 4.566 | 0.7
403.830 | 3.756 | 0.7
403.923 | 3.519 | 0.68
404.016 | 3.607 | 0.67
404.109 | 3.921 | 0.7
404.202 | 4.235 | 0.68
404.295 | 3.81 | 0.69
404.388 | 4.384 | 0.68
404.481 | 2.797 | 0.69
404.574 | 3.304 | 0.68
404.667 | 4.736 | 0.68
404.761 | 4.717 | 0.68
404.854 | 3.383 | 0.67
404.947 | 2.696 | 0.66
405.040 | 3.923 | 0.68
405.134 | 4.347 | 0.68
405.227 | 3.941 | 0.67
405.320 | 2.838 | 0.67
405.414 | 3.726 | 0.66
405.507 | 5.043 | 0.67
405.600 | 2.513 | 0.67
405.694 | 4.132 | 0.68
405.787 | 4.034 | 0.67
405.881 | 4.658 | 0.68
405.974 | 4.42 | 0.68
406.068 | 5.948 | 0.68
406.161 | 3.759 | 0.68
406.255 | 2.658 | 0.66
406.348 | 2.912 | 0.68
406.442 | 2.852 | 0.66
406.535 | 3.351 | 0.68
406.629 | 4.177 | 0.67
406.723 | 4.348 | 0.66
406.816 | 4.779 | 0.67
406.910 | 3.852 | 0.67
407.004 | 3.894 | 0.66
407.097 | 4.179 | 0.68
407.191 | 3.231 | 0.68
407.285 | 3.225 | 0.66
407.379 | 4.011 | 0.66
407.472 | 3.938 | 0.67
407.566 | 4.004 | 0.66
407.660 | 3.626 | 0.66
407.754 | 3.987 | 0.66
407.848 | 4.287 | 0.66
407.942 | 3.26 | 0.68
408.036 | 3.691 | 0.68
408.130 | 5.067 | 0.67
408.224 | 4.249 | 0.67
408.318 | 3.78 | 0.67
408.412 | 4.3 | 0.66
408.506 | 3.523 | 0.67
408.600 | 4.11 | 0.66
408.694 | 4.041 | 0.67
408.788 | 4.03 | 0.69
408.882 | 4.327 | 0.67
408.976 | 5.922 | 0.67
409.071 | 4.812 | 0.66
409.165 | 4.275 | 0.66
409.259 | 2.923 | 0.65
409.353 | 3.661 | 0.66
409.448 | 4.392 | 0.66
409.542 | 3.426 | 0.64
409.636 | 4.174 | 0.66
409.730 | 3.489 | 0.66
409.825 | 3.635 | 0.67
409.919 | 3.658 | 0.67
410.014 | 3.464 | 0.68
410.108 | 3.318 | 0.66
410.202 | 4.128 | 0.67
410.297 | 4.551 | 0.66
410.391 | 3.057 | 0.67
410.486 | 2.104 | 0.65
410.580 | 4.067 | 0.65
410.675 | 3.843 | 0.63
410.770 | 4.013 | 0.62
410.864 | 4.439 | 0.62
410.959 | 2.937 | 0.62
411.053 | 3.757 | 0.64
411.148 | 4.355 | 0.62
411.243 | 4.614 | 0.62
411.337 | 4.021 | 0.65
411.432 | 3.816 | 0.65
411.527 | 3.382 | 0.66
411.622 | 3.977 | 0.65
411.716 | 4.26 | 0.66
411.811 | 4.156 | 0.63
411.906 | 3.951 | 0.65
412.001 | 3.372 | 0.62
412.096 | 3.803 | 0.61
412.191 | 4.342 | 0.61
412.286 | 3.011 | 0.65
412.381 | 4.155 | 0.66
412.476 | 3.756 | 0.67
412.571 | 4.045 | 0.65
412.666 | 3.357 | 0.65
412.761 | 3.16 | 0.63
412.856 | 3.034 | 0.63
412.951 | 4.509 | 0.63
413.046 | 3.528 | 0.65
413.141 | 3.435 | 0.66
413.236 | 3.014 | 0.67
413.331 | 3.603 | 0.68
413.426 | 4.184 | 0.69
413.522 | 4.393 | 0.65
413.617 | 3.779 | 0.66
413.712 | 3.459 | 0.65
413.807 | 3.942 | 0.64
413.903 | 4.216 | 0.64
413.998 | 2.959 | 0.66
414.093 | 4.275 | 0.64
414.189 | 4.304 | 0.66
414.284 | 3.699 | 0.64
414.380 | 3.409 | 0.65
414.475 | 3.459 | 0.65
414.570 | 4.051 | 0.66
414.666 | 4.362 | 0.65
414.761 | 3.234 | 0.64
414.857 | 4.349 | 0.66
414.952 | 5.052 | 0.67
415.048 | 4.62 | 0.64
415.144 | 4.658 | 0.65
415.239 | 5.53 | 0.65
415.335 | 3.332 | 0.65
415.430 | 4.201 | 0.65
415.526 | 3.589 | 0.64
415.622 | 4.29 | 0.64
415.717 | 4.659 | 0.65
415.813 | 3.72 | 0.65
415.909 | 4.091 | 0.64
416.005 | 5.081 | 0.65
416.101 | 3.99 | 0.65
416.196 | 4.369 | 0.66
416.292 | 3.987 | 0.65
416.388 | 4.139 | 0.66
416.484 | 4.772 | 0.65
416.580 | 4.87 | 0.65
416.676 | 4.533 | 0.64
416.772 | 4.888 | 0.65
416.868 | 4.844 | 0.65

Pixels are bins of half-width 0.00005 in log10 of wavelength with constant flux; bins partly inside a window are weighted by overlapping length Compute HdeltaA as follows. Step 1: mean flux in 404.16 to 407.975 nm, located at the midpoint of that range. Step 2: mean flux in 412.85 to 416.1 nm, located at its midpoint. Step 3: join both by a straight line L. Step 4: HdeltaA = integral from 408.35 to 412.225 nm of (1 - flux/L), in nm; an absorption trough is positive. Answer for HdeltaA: 0.02 nm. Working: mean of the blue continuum 3.85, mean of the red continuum 4.01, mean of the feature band 3.91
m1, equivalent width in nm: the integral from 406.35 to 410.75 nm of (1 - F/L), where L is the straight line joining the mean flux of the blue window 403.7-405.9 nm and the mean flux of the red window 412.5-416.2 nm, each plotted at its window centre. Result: 0.01 nm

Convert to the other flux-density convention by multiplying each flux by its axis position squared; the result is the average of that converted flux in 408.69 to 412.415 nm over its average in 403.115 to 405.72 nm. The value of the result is 1.0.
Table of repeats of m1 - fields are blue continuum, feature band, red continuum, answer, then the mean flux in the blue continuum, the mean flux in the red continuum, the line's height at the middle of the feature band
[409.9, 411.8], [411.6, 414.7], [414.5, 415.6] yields 0.201 nm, 3.8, 4.25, 4.05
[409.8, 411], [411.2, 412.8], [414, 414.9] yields -0.049 nm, 3.64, 3.85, 3.72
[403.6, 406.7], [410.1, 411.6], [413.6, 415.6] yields 0.062 nm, 3.84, 4.03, 3.95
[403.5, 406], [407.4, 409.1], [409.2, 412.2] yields -0.145 nm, 3.9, 3.78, 3.83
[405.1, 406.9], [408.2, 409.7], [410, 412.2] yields -0.099 nm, 3.91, 3.82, 3.86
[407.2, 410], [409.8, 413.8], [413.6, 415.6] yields 0.254 nm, 3.98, 4.03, 4.01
